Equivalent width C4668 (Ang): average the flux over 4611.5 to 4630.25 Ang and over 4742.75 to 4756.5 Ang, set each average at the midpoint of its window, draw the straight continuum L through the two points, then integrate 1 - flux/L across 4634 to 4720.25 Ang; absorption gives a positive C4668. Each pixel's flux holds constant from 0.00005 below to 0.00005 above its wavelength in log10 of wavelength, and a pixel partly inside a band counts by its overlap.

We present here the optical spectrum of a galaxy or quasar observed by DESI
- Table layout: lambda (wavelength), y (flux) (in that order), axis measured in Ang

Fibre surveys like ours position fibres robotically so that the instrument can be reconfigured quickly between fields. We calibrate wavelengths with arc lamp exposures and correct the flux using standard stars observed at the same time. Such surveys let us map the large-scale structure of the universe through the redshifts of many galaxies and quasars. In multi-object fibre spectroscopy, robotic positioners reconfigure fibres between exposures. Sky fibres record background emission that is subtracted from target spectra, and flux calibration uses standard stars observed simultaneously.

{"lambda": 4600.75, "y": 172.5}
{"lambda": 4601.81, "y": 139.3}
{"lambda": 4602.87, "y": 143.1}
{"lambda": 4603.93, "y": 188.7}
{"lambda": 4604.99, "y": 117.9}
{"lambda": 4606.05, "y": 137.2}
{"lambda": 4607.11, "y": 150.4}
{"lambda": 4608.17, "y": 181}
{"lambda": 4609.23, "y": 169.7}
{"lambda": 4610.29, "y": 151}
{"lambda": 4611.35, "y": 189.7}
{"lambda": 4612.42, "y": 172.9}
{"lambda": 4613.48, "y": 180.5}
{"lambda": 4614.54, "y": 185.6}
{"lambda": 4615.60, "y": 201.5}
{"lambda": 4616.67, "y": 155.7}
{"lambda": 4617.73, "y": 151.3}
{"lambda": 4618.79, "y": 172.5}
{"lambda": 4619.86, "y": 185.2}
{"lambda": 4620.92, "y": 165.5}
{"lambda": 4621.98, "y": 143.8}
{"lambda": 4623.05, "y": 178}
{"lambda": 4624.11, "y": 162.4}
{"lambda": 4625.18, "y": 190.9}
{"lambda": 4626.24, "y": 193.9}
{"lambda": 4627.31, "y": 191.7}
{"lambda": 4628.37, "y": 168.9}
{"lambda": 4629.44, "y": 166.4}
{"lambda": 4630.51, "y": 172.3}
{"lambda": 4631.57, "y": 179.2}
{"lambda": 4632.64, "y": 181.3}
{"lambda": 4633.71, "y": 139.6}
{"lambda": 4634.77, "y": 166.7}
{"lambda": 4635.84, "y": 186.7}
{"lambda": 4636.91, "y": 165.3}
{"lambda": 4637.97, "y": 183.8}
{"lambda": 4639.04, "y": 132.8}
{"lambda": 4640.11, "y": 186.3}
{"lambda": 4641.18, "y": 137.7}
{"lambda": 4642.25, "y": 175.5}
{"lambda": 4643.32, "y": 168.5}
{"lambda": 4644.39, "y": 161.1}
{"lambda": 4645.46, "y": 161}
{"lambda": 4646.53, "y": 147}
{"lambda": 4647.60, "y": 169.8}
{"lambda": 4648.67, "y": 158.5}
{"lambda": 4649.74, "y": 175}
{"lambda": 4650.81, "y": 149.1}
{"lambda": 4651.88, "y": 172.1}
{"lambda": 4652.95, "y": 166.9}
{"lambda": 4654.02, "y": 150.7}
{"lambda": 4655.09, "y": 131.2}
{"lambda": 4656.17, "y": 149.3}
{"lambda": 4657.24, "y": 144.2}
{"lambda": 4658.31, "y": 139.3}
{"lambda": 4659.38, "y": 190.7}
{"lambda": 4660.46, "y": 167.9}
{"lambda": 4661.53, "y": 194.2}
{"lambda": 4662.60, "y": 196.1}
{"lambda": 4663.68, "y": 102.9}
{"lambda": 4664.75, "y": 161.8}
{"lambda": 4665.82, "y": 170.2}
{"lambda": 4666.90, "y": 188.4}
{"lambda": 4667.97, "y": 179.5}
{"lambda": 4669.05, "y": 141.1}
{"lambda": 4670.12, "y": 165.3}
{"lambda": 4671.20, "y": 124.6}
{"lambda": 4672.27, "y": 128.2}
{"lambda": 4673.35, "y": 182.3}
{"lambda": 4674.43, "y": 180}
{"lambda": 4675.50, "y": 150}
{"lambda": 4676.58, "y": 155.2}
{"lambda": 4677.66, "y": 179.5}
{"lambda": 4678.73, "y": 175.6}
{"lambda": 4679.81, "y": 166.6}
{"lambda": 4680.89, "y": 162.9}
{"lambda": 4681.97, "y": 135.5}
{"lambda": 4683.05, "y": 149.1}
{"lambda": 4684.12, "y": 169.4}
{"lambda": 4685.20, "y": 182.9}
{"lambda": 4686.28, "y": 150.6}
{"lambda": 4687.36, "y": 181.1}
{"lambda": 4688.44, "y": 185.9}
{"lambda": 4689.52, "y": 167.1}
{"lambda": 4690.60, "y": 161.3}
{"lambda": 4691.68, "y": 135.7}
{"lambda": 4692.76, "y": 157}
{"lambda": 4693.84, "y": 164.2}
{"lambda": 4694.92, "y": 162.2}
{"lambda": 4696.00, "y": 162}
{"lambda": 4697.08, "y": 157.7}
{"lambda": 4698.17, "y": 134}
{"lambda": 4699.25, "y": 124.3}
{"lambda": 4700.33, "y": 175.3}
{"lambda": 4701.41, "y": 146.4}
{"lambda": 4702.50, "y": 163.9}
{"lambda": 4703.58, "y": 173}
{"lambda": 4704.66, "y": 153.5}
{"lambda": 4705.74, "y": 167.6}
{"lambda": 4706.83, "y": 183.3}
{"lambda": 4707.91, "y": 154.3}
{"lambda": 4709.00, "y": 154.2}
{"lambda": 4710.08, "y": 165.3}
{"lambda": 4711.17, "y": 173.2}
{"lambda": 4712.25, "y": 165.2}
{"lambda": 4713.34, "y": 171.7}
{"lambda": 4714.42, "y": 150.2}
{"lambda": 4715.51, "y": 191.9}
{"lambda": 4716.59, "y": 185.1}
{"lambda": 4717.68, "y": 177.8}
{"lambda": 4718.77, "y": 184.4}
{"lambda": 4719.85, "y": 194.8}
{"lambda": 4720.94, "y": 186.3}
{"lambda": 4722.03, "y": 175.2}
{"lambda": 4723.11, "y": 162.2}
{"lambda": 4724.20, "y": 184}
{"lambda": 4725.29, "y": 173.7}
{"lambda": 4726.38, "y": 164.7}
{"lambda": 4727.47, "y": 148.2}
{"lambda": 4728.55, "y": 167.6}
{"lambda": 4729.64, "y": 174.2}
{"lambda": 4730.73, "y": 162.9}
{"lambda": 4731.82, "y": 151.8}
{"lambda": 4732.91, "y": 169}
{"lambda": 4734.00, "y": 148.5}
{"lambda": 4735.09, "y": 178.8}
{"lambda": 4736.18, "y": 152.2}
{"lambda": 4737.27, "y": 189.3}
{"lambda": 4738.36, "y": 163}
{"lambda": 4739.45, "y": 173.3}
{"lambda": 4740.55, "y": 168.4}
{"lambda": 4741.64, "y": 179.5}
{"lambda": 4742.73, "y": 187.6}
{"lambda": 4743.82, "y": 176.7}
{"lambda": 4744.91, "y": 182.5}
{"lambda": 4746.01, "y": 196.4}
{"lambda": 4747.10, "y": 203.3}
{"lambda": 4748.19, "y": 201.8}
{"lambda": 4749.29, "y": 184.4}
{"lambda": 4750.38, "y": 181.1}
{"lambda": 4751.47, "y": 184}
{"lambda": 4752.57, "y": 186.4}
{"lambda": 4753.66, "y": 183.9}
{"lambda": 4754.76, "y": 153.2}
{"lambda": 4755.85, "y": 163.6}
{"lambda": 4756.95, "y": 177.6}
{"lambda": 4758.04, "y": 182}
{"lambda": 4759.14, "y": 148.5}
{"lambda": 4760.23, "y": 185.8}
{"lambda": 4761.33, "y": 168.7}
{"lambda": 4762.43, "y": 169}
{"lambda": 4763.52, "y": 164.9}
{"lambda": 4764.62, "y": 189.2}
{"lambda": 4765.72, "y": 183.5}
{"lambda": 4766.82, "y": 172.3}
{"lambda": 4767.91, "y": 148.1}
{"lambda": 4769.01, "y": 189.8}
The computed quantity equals 7.4 Ang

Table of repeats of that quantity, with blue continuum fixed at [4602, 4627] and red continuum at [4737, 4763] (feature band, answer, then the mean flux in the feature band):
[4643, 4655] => 0.72 Ang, 161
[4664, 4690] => 1.44 Ang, 163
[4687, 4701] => 1.25 Ang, 159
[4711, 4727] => 0.02 Ang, 176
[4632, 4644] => 0.28 Ang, 166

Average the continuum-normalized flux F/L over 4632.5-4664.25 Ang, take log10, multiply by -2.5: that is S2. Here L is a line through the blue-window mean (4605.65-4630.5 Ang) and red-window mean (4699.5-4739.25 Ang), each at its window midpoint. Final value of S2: 0.06 mag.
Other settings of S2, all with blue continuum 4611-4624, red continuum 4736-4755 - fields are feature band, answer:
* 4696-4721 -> 0.080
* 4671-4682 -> 0.107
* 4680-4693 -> 0.100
